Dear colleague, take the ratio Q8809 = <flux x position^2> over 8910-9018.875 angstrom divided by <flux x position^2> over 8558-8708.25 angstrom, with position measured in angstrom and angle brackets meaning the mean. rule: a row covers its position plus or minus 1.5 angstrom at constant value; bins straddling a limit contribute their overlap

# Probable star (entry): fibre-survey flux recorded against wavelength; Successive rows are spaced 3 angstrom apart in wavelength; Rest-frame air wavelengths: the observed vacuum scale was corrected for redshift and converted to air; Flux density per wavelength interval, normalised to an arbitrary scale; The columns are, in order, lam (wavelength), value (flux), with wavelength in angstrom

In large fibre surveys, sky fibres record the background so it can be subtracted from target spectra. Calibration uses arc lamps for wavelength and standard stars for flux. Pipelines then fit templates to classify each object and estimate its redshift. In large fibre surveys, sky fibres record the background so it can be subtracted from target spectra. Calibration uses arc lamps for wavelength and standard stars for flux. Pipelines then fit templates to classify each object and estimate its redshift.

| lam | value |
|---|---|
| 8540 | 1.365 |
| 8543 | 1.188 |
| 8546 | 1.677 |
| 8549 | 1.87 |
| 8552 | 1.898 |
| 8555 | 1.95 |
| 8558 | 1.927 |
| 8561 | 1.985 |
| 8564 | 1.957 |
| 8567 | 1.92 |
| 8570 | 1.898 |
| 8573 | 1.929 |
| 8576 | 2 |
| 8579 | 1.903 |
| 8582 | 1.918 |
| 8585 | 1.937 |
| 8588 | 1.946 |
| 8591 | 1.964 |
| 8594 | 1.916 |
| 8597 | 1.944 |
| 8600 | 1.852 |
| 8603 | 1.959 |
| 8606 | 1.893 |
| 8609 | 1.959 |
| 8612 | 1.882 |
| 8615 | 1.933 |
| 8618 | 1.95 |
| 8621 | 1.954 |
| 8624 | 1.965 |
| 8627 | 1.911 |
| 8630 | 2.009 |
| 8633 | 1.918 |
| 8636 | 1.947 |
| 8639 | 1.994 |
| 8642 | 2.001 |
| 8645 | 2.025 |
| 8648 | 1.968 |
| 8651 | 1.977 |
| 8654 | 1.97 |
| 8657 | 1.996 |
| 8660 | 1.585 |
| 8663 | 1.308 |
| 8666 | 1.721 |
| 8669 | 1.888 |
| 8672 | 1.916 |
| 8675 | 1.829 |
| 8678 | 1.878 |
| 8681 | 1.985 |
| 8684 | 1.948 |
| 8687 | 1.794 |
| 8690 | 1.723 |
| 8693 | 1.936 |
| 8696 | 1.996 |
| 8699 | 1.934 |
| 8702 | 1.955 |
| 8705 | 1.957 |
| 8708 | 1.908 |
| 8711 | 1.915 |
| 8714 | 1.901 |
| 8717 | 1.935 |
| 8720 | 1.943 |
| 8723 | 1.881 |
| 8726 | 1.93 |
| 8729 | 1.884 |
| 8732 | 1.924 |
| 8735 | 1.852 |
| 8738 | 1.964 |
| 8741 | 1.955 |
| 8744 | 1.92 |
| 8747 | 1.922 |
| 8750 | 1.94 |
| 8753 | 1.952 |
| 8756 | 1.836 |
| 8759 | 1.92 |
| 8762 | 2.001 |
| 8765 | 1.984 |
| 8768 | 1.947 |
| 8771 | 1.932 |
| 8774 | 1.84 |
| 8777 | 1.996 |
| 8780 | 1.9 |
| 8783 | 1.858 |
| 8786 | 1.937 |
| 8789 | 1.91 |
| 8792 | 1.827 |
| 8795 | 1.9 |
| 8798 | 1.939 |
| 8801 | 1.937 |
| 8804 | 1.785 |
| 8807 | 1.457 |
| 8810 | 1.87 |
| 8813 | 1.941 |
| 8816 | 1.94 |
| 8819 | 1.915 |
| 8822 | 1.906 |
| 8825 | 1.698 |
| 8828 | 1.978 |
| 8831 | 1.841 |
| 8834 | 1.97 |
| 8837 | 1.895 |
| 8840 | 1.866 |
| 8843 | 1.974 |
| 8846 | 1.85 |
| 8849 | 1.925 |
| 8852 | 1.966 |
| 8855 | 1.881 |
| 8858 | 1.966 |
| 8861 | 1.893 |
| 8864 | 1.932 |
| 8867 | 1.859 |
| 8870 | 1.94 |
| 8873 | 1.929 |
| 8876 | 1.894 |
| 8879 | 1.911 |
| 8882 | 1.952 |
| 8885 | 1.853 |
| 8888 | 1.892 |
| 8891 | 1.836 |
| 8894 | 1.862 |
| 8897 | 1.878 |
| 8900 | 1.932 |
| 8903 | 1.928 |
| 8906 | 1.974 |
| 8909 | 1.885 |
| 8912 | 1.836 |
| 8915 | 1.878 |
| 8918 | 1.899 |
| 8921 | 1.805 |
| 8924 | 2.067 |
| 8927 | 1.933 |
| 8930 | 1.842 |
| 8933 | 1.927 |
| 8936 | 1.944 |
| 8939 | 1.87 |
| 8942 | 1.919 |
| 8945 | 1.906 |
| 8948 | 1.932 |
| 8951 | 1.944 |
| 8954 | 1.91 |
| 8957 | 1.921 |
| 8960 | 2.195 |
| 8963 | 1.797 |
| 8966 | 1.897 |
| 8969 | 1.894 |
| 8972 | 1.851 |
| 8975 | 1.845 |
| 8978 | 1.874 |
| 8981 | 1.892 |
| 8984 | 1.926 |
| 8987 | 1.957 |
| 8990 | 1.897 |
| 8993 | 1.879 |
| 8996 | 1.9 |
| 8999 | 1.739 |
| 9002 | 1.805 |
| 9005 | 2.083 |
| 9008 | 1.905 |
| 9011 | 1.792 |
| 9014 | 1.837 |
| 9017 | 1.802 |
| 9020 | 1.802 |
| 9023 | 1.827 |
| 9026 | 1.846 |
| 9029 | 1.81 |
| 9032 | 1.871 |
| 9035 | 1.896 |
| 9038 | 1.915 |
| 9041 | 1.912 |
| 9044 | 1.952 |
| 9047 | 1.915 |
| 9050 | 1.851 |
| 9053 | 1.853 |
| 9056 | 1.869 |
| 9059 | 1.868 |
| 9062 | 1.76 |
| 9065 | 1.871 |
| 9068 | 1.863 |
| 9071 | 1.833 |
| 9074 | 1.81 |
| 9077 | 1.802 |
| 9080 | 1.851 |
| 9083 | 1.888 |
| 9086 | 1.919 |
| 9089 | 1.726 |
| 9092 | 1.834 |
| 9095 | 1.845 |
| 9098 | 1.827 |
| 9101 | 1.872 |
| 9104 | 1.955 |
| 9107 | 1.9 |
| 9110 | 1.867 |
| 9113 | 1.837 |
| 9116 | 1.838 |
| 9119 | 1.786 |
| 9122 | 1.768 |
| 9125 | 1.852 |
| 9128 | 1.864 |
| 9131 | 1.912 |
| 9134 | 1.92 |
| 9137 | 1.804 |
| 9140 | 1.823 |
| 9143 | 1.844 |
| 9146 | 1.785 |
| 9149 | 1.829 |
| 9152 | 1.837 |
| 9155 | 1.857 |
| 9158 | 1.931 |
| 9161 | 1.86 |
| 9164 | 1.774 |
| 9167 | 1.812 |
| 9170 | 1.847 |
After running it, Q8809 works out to 1.1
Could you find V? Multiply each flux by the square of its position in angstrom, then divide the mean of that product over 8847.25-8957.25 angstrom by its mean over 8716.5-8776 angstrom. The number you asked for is 1.0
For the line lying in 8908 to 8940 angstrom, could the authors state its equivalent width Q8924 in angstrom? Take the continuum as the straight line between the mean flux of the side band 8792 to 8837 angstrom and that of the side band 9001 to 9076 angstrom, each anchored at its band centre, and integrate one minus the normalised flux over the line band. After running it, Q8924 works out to -0.6 angstrom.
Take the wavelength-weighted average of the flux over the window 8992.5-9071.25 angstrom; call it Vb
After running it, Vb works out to 1.86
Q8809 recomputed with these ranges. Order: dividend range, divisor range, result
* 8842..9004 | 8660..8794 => 1.05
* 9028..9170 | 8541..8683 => 1.09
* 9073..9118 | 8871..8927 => 1.02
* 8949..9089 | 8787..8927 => 1.03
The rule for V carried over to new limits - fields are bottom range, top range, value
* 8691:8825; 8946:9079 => 1.04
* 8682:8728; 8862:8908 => 1.04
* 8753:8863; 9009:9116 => 1.04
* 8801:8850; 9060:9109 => 1.05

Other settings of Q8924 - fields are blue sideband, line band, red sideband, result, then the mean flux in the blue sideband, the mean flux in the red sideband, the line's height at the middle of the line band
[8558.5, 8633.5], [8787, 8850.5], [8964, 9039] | 0.9 angstrom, 1.94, 1.87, 1.9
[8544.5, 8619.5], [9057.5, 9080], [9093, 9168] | 0.3 angstrom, 1.92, 1.85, 1.86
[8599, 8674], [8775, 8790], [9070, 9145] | -0.3 angstrom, 1.9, 1.85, 1.88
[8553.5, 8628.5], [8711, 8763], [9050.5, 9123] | -0.3 angstrom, 1.93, 1.84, 1.91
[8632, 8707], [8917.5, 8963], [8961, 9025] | -1.4 angstrom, 1.89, 1.87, 1.87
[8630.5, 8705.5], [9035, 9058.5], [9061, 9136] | -0.5 angstrom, 1.89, 1.85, 1.85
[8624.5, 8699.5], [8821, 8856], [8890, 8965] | 0.2 angstrom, 1.89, 1.91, 1.9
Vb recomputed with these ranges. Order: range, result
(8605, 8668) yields 1.9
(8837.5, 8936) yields 1.91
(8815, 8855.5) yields 1.9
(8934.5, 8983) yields 1.91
